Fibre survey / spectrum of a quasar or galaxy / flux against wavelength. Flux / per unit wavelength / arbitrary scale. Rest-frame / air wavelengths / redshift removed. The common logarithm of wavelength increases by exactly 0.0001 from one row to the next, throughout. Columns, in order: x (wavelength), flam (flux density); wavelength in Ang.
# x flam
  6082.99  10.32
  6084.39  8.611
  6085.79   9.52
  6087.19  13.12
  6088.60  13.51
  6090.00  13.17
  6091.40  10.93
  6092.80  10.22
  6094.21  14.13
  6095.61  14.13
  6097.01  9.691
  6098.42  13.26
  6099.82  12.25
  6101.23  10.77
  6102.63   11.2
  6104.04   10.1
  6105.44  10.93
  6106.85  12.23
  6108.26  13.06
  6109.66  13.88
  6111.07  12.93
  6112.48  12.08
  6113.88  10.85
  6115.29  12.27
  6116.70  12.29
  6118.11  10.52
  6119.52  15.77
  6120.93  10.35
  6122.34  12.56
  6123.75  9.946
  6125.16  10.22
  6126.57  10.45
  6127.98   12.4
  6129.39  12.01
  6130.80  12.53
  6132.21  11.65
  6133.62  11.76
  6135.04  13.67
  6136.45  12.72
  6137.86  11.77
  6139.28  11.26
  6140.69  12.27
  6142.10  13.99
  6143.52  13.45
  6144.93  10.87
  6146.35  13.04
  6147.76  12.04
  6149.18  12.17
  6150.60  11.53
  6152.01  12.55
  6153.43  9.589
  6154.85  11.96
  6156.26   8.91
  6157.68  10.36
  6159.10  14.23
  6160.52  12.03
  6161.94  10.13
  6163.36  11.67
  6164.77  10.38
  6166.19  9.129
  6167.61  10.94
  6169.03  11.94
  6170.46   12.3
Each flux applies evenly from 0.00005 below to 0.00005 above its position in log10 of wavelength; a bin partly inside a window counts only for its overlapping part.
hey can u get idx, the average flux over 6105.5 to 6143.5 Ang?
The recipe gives 12.1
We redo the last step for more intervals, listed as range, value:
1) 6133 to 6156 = 12.1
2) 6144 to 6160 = 11.6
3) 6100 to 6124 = 11.9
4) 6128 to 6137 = 12.4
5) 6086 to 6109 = 12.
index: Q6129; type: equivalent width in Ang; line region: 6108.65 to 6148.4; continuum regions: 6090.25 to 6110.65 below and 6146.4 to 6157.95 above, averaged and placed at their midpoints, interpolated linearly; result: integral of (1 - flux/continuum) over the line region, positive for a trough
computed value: -1.9 Ang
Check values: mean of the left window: 12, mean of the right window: 11.3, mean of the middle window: 12.1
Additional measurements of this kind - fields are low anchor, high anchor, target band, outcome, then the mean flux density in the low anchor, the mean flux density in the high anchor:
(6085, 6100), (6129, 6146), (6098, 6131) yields 1.1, 12.2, 12.3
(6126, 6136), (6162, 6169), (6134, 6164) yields -1.5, 12.1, 10.6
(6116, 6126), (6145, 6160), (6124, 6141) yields -0.3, 11.6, 11.6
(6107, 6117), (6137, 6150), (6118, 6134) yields 0.9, 12.5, 12.3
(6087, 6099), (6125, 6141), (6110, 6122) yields -0.1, 12.4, 11.9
